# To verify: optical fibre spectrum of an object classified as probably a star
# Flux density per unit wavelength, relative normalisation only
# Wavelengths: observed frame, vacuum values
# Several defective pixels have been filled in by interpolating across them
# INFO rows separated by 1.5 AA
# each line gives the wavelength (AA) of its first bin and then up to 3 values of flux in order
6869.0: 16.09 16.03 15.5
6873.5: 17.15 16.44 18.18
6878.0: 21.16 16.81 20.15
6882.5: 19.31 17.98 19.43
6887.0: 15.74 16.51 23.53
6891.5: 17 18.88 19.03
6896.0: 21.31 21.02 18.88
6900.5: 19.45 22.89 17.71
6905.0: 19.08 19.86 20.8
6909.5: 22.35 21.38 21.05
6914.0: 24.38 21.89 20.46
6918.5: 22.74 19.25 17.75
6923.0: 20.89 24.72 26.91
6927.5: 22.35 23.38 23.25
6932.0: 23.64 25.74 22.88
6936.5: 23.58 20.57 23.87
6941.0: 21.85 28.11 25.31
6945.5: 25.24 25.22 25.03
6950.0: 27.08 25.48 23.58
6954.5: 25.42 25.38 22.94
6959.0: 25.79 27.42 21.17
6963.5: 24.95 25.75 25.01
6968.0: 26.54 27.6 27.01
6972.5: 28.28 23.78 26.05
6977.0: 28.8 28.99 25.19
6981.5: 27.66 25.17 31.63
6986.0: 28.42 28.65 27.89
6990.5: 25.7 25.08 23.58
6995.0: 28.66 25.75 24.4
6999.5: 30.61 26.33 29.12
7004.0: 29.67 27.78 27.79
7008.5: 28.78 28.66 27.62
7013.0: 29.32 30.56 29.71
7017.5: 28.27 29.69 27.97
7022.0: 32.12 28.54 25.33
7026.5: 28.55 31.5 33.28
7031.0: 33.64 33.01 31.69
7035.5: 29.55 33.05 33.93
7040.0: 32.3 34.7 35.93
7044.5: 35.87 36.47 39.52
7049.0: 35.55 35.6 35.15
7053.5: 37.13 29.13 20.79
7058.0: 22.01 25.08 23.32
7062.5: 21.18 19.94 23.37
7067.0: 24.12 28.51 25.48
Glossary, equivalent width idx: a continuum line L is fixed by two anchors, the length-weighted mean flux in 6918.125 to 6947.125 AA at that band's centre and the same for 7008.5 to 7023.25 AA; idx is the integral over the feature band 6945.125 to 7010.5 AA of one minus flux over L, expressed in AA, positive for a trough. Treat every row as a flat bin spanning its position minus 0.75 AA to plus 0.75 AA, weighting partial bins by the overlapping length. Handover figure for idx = -0.1 AA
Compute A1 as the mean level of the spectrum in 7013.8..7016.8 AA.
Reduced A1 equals 30.1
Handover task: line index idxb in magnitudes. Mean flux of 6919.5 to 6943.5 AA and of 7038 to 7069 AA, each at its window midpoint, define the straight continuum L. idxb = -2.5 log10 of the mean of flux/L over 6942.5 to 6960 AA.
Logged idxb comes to -0.05 mag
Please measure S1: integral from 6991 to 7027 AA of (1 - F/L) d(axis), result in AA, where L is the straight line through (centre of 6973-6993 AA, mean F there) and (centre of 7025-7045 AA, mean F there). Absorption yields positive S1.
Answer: 2.1 AA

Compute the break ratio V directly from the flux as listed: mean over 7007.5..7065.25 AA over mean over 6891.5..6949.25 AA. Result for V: 1.37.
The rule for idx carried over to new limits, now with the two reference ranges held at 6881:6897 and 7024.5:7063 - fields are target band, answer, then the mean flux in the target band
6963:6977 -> -0.4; 26.3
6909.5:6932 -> -0.7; 22.2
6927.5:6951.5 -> -1.3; 24.3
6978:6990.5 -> -0.6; 27.8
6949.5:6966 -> -0.3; 25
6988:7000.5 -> 0.4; 26.5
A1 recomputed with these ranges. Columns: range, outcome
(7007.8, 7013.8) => 28.6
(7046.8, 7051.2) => 36.9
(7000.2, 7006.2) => 28.2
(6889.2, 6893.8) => 19.8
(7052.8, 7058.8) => 27.2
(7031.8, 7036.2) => 31.4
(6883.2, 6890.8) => 18.6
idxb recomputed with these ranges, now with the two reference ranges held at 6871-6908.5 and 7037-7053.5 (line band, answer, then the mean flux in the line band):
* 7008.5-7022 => 0.11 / 29.1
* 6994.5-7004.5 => 0.11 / 27.7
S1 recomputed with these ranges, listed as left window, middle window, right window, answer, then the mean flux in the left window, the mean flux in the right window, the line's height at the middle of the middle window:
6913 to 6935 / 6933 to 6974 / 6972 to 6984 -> -0.2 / 22.7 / 26.8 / 24.9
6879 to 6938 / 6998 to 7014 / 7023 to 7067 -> -0.4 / 20.9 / 30.4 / 27.7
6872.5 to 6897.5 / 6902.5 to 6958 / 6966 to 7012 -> -1.3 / 18.7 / 27.3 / 22.4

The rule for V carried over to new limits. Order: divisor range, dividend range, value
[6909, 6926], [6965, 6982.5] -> 1.23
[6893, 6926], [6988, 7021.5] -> 1.33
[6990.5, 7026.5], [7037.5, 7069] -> 1.07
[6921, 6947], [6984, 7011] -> 1.17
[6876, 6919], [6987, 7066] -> 1.47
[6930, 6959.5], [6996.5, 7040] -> 1.21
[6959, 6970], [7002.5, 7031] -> 1.15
